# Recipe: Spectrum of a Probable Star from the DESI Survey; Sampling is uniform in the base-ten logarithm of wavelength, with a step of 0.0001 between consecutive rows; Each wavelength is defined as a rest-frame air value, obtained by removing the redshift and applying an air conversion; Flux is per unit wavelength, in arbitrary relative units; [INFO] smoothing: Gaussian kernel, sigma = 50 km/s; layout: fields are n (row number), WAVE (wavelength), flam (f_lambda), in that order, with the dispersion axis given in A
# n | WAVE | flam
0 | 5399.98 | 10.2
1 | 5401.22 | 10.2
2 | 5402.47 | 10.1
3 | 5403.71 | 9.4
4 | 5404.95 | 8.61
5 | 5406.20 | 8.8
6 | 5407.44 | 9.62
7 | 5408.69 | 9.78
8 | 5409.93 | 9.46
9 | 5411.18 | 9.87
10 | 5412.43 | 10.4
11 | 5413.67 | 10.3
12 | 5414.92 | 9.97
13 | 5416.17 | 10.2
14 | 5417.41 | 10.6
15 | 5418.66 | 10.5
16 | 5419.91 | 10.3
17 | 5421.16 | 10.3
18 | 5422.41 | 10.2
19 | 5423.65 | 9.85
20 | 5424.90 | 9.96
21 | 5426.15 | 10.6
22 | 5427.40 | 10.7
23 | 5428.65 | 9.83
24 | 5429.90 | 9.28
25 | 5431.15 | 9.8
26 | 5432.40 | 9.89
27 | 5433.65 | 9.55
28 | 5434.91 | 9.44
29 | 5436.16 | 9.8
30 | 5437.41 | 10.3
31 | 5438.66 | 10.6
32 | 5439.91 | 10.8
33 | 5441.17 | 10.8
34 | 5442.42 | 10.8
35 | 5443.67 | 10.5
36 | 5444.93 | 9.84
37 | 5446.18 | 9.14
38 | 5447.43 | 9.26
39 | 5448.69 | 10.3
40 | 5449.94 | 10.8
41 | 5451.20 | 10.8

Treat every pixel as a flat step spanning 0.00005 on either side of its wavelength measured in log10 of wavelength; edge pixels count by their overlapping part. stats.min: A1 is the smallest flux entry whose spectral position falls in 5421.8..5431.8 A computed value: 9.28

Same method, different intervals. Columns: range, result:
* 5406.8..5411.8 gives 9.46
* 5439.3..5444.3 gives 10.5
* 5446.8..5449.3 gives 9.26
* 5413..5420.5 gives 9.97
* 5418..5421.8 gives 10.3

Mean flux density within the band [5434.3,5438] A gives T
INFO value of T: 9.85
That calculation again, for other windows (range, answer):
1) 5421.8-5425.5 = 10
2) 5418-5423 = 10.3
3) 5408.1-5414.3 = 9.96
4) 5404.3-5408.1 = 9.02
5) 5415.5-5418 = 10.4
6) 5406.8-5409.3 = 9.69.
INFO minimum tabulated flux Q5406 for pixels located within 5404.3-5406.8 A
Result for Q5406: 8.61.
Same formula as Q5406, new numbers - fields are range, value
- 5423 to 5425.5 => 9.85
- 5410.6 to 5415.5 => 9.87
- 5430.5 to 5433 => 9.8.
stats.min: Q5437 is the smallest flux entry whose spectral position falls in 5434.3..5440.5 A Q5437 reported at 9.44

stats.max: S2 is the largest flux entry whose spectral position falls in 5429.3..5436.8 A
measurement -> 9.89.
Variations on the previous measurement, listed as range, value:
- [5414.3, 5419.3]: 10.6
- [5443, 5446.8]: 10.5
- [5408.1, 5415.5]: 10.4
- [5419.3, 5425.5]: 10.3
